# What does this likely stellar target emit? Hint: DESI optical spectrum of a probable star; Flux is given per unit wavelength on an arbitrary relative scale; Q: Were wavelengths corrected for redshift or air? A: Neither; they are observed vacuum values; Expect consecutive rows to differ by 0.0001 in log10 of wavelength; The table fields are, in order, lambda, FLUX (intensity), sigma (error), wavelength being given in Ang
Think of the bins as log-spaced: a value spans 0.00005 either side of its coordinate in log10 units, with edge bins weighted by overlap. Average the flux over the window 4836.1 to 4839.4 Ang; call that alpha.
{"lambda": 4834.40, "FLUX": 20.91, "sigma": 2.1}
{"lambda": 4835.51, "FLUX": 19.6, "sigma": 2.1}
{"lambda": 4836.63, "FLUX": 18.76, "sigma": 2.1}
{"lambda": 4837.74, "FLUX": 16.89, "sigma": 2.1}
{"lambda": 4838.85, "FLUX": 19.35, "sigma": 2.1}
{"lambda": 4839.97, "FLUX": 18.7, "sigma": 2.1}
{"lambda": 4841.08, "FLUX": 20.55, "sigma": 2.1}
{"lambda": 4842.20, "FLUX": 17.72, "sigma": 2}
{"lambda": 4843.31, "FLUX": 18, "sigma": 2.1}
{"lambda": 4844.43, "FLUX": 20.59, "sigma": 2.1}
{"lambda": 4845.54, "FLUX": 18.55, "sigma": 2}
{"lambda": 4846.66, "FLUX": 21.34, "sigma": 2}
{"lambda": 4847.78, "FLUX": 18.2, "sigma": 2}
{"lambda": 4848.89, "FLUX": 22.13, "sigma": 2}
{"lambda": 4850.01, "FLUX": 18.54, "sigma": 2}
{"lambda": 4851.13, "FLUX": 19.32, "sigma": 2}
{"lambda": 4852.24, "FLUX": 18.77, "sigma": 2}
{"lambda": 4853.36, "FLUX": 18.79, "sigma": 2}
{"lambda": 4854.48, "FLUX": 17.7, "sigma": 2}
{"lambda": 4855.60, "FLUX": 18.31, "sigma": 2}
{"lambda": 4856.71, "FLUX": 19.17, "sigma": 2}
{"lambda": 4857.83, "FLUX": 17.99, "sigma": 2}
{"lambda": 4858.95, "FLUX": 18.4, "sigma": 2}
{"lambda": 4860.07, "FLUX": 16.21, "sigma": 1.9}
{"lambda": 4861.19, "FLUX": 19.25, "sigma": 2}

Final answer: 18.4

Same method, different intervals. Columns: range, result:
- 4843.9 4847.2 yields 20.2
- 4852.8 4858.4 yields 18.4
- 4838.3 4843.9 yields 18.9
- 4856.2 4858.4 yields 18.5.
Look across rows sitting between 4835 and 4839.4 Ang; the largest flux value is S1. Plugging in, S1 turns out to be 19.6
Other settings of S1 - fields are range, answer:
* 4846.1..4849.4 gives 22.13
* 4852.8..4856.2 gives 18.79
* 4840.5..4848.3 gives 21.34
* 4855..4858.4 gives 19.17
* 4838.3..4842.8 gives 20.55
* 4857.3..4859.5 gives 18.4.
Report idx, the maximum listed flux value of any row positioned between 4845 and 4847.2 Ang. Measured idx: 21.34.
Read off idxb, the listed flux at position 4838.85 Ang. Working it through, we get 19.35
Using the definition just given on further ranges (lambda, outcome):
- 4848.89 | 22.13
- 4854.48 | 17.7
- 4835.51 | 19.6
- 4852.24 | 18.77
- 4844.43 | 20.59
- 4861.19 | 19.25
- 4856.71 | 19.17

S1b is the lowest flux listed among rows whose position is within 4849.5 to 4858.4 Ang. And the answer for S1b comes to 17.7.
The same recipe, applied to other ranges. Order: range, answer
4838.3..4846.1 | 17.72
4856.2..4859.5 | 17.99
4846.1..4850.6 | 18.2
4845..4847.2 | 18.55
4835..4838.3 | 16.89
